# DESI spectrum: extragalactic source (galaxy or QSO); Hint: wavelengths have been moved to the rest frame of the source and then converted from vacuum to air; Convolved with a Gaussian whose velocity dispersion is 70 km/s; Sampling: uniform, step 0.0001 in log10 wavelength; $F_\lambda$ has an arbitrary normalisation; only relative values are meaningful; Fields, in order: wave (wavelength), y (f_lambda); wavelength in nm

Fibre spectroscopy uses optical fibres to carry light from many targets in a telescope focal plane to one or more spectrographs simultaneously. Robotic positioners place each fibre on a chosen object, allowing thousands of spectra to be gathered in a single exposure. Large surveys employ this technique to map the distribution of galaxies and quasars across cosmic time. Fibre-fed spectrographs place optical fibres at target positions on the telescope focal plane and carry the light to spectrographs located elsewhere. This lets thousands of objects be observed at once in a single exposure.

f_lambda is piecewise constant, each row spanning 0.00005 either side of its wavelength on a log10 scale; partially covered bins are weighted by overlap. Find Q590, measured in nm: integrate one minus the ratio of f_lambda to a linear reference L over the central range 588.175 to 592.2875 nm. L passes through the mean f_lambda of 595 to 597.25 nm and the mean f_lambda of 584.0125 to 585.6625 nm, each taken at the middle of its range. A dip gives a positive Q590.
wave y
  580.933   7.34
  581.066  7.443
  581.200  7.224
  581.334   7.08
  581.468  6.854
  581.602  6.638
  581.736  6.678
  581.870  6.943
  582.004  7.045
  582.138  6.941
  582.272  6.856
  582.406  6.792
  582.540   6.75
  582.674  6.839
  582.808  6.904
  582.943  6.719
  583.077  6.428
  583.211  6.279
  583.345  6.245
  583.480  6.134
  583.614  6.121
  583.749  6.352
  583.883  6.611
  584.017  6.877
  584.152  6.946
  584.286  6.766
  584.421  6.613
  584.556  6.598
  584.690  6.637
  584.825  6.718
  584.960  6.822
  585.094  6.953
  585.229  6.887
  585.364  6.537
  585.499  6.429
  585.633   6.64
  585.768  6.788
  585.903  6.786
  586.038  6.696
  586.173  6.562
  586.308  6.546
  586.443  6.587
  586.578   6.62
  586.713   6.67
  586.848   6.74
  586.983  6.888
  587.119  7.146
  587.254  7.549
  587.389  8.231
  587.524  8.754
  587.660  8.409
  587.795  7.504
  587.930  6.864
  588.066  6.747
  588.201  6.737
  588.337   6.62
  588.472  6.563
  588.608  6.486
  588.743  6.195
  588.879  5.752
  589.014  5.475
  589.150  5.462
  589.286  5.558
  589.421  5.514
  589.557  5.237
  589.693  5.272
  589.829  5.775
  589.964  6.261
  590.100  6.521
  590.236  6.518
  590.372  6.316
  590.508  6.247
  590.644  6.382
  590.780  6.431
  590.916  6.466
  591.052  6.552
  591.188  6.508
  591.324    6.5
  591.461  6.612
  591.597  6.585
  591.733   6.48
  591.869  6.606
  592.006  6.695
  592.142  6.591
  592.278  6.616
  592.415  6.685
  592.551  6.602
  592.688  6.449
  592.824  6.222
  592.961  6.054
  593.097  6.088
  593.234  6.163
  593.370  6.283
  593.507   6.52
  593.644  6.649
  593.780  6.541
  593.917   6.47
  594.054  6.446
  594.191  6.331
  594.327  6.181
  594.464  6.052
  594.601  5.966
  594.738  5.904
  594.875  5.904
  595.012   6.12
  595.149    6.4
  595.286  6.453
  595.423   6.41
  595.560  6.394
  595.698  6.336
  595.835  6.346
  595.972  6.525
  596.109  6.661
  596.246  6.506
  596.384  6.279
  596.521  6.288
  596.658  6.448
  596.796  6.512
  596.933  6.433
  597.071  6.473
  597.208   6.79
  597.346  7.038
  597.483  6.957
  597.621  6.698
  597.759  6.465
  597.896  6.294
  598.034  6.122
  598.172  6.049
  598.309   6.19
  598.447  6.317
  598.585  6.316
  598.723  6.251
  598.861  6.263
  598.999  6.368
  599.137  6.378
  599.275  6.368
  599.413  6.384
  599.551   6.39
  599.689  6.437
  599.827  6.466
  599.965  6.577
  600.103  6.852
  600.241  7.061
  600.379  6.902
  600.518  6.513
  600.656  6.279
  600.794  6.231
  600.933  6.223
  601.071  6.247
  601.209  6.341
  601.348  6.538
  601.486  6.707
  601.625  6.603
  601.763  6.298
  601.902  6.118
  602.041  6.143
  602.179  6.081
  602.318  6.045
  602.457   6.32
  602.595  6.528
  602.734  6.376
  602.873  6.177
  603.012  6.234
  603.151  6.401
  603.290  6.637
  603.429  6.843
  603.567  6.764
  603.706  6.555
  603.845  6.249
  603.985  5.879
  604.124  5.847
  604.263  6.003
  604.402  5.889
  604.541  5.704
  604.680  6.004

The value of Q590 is 0.22 nm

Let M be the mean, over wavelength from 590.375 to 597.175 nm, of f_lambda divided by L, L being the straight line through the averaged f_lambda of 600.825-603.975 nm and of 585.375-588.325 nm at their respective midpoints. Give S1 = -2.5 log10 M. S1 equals 0.06 mag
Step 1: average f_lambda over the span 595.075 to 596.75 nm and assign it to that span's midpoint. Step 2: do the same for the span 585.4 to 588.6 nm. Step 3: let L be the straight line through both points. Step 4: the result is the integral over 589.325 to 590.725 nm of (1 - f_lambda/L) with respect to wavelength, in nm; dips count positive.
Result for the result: 0.16 nm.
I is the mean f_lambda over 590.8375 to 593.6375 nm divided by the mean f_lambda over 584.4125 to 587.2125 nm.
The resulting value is 0.96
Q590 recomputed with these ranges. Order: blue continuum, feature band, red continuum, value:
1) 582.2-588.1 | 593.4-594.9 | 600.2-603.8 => 0.076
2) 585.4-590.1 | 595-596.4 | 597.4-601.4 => 0.014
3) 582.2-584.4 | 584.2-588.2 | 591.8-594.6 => -0.250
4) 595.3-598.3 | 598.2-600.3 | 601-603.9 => 0.002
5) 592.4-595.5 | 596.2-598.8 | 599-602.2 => -0.027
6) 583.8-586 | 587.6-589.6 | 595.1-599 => 0.088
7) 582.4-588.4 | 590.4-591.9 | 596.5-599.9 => 0.037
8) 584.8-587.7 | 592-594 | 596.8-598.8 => 0.073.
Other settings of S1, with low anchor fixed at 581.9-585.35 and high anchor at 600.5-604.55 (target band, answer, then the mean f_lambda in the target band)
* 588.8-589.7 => 0.194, 5.49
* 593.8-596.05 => 0.030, 6.27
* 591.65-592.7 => -0.015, 6.6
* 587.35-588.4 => -0.135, 7.46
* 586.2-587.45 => -0.059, 6.98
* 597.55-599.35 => 0.012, 6.31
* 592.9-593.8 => 0.026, 6.32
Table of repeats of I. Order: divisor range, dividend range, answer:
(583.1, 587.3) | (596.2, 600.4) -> 0.97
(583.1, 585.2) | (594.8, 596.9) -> 0.97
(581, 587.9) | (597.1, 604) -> 0.94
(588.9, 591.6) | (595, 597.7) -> 1.07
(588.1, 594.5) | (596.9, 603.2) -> 1.02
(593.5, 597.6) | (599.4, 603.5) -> 1.00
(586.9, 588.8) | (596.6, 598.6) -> 0.90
